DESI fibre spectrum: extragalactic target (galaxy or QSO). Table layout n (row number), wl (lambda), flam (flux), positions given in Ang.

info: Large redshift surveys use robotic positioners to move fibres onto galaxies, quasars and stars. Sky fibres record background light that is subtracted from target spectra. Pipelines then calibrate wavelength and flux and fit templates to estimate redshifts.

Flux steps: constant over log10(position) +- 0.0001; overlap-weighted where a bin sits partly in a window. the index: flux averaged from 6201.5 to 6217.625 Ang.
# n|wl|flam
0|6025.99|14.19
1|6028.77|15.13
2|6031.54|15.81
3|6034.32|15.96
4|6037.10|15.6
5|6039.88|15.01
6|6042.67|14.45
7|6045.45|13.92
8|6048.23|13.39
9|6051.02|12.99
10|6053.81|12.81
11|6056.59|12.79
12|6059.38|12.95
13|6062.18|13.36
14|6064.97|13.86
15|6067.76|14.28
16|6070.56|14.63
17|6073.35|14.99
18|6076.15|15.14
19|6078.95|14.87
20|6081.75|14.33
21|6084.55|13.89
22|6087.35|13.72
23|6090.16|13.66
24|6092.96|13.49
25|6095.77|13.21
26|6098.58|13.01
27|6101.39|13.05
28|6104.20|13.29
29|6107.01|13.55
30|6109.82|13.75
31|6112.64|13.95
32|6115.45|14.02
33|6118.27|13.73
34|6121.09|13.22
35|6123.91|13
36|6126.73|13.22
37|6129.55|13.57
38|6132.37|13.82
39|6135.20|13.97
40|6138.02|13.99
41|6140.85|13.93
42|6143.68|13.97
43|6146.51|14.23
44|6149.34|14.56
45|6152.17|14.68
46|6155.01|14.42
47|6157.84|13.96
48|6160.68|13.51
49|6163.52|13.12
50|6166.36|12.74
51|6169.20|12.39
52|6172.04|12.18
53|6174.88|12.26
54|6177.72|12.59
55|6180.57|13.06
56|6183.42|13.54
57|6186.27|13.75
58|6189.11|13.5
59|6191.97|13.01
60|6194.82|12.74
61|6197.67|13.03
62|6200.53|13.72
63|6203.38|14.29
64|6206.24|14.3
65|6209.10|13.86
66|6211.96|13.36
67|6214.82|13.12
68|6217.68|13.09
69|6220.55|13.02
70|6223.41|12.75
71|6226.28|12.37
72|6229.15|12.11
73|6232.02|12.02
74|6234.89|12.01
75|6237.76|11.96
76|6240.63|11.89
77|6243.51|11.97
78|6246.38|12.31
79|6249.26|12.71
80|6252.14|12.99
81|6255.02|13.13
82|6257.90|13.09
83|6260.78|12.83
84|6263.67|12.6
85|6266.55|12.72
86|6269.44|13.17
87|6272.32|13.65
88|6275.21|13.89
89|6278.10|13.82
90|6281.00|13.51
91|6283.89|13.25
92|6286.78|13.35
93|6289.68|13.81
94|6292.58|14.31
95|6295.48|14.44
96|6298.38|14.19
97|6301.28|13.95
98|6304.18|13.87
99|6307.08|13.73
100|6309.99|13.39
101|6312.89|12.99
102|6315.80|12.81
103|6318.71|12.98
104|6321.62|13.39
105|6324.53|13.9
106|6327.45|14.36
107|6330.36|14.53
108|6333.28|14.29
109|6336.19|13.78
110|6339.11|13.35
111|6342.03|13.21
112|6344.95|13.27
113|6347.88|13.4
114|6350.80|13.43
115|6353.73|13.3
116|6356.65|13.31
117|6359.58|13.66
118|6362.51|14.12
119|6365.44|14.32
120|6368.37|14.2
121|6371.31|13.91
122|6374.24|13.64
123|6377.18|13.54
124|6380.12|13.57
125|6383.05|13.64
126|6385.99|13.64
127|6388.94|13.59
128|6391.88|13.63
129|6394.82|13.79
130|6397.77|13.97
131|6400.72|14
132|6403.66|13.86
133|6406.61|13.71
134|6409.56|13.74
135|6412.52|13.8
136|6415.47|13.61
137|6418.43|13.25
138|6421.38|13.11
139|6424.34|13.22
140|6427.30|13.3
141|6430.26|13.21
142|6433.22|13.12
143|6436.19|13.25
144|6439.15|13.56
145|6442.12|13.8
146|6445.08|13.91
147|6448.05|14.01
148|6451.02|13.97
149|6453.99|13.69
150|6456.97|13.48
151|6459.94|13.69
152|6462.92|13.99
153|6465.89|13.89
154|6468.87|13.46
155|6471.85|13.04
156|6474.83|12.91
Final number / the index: 13.7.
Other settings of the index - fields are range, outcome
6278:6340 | 13.7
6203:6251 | 12.7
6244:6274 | 12.9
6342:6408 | 13.7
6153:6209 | 13.3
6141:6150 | 14.2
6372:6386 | 13.6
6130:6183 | 13.5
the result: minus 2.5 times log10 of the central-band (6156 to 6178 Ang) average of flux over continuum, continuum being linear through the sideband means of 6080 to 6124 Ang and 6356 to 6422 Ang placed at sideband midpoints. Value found 0.06 mag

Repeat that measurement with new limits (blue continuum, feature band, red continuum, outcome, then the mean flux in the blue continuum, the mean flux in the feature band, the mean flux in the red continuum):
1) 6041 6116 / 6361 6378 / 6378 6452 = -0.027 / 13.8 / 14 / 13.6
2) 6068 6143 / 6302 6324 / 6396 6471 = 0.027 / 13.8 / 13.4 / 13.6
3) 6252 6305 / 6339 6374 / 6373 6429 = -0.005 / 13.5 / 13.6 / 13.6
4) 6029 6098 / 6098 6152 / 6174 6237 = -0.004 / 14.1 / 13.7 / 13.1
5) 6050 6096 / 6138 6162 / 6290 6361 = -0.028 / 13.8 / 14.1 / 13.7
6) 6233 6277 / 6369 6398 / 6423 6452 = -0.032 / 12.7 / 13.7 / 13.5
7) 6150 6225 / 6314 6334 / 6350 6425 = -0.012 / 13.3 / 13.7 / 13.7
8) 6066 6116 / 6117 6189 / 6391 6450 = 0.030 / 13.9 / 13.5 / 13.6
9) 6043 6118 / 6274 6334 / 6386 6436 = -0.010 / 13.7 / 13.7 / 13.5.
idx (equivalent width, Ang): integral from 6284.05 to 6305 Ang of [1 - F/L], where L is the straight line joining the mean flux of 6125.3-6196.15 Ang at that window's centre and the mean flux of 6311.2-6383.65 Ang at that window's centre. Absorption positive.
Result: -0.6 Ang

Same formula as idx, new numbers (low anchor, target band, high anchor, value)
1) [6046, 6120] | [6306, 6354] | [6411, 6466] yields 0.3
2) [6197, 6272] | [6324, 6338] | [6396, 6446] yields -1.0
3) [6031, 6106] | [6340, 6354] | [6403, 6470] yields 0.4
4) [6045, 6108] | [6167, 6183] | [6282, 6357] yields 1.3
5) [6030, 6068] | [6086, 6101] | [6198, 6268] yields 0.4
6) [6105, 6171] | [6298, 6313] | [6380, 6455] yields -0.1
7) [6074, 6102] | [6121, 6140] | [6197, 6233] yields 0.1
